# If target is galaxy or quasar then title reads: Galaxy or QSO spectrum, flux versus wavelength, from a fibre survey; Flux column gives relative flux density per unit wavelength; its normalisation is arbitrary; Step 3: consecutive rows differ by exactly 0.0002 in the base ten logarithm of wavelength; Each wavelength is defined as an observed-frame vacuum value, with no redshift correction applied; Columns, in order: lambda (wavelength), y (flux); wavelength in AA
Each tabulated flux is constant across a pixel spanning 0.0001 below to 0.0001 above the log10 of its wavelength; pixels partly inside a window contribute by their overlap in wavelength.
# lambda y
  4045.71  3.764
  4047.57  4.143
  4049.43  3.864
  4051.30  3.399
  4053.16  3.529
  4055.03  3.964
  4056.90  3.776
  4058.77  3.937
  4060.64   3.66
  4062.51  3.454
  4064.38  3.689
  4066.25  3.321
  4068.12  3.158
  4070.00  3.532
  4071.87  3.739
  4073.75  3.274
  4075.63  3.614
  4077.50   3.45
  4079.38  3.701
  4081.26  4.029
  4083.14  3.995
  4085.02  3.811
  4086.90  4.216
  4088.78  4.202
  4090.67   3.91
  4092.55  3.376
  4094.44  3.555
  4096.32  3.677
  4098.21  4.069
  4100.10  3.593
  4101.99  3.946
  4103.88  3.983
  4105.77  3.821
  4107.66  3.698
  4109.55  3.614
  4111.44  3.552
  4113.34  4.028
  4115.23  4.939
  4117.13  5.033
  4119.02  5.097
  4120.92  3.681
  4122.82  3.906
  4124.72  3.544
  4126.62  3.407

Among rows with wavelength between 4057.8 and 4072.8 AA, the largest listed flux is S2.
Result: 3.937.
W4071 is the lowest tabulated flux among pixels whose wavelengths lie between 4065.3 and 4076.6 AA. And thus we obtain 3.158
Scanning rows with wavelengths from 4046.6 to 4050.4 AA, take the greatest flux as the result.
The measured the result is 4.143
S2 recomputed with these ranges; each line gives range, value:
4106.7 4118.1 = 5.033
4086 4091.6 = 4.216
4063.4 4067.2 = 3.689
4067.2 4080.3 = 3.739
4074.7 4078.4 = 3.614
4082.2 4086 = 3.995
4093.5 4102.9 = 4.069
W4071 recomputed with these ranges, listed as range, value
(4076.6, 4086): 3.45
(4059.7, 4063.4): 3.454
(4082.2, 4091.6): 3.811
